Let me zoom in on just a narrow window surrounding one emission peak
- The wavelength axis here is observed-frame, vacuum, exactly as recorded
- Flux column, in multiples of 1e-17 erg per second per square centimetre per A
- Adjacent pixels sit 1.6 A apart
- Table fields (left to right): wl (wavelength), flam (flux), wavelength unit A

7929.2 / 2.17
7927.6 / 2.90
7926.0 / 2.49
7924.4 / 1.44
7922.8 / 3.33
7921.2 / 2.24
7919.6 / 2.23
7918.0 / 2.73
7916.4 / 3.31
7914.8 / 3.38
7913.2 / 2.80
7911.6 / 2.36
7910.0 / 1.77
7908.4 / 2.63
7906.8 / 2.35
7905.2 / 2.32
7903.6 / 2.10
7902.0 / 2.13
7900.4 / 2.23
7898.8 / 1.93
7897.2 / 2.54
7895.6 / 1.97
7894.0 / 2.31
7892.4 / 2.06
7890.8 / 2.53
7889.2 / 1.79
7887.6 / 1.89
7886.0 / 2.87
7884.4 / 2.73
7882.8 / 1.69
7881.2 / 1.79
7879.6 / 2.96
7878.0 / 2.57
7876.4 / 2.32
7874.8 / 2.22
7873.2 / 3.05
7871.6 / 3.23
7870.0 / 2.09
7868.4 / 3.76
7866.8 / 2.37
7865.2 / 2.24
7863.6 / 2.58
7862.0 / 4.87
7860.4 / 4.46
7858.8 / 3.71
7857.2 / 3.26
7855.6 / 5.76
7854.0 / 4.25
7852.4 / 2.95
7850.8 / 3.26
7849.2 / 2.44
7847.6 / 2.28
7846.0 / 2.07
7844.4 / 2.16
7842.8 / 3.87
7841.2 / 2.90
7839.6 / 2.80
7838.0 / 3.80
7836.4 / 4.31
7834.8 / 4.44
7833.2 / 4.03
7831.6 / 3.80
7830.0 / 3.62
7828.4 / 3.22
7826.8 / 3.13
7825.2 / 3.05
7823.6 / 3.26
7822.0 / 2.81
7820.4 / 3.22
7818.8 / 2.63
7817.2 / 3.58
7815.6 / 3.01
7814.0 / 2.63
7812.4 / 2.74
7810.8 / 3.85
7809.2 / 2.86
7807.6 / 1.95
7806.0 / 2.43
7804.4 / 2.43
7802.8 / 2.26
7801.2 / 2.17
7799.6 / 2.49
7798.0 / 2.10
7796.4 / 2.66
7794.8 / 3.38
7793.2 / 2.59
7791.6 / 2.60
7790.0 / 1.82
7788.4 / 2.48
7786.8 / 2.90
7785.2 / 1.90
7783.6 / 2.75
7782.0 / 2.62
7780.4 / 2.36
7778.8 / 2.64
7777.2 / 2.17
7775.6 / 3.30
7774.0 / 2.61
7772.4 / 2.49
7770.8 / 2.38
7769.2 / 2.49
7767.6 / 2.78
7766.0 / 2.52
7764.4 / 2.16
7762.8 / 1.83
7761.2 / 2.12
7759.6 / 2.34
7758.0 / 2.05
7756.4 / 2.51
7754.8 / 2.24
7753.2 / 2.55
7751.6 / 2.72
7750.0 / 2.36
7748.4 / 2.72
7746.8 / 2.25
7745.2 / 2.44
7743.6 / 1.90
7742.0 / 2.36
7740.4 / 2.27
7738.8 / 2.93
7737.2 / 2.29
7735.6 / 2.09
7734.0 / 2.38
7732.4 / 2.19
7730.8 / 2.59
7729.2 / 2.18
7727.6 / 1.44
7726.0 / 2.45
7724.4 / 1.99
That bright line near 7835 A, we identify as H-alpha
